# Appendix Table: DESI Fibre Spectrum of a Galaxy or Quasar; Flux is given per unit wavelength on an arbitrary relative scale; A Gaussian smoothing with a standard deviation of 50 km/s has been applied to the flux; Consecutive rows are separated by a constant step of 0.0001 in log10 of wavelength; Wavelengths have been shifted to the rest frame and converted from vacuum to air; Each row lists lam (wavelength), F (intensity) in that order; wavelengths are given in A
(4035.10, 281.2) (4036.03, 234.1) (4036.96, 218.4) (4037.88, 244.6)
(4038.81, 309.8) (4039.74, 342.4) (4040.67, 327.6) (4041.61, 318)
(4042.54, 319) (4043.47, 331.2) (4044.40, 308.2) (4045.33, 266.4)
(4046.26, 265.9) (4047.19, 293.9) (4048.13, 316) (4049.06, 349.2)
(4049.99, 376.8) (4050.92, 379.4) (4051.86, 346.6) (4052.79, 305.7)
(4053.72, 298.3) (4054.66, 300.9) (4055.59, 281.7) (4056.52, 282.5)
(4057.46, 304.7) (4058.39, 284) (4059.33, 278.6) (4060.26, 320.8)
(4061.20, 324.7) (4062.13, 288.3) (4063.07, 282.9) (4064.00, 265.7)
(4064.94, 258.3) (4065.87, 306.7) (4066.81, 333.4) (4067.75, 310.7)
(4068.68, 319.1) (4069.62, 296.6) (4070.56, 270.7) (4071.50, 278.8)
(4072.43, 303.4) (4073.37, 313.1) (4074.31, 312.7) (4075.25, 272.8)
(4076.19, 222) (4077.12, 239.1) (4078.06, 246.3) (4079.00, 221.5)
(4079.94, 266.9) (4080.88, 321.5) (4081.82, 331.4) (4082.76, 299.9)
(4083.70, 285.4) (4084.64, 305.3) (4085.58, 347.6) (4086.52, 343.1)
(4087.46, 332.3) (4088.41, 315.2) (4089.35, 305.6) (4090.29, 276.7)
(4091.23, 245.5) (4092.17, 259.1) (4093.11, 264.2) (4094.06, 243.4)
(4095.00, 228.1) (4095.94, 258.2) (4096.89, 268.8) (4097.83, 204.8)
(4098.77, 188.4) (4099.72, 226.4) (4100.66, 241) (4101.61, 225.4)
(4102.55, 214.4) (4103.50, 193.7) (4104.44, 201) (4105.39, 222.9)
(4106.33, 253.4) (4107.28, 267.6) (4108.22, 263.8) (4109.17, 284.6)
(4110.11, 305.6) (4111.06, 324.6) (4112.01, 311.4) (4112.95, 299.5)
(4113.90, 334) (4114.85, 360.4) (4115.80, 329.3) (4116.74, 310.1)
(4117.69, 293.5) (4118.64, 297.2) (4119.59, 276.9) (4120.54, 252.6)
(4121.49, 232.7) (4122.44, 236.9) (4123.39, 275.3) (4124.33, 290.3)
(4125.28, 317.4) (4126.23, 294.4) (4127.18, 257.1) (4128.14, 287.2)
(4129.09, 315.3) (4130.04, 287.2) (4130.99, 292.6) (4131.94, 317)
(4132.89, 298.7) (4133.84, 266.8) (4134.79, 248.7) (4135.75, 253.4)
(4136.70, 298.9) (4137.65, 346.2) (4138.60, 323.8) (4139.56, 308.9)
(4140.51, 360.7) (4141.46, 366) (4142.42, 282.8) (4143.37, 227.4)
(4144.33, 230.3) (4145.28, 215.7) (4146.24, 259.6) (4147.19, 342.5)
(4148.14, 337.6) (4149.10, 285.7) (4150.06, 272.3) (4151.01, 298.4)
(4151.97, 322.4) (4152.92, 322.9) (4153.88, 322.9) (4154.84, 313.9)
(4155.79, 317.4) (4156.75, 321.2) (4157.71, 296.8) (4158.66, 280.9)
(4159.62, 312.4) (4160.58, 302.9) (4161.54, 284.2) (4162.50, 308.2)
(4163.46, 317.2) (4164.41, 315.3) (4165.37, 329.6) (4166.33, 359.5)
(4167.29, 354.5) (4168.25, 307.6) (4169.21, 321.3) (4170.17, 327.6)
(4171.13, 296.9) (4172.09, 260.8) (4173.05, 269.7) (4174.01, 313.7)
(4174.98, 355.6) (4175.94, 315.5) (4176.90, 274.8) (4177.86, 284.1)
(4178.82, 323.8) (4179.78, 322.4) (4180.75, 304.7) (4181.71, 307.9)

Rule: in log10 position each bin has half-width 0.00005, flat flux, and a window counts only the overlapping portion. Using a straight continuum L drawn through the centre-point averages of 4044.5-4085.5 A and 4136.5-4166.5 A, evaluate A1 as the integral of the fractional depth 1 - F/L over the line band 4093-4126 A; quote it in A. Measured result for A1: 3.86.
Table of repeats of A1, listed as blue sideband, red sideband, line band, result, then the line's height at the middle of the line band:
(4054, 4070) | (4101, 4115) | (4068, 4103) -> 1.2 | 282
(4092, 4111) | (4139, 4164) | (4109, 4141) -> -3.3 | 270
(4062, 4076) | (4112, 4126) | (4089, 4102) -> 2.1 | 293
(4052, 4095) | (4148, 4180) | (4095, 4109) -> 3.1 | 296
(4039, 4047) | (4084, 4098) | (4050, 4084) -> 0.1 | 295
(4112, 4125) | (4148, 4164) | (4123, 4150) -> 0.6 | 299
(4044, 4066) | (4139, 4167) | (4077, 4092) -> 0.5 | 304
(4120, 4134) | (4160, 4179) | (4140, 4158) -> -0.2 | 297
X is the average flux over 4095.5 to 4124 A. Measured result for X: 265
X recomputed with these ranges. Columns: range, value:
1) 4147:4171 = 314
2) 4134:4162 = 298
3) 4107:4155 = 295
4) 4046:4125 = 284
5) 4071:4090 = 293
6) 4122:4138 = 287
